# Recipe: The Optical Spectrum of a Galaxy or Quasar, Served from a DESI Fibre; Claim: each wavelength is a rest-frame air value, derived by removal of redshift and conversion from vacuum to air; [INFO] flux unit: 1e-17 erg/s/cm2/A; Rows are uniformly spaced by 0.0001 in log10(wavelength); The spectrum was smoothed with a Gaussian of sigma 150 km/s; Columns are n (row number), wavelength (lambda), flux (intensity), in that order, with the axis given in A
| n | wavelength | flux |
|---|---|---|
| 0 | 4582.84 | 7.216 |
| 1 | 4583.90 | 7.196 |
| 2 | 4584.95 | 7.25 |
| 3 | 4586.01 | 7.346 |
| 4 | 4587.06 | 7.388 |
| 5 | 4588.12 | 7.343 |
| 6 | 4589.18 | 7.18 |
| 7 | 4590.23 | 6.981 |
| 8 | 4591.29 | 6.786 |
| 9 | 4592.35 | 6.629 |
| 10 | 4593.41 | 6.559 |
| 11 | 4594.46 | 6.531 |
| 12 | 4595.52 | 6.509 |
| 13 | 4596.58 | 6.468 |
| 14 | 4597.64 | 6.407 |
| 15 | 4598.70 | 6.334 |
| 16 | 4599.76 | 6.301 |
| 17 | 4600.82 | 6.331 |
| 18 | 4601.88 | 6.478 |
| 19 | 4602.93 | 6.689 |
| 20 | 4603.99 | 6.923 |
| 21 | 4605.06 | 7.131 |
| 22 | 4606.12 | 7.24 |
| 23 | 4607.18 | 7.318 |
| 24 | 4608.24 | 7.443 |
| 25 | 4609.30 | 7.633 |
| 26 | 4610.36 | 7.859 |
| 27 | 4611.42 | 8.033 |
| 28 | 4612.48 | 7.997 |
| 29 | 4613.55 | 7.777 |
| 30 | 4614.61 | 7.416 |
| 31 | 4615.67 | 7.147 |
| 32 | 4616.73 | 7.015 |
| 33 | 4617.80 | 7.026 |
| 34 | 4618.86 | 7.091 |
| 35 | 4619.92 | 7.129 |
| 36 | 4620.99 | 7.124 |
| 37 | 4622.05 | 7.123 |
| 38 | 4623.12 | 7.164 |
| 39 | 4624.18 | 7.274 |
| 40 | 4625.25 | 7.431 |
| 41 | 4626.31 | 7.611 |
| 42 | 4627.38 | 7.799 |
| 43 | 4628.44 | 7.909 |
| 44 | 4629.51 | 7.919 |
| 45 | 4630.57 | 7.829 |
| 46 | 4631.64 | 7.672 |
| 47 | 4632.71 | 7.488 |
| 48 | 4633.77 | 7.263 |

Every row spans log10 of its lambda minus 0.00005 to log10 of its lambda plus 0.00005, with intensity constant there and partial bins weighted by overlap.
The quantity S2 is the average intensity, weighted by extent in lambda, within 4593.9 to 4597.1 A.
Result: 6.51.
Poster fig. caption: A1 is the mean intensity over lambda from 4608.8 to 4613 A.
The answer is 7.89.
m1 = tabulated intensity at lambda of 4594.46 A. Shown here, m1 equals 6.531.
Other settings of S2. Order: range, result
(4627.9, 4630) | 7.92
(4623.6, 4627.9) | 7.52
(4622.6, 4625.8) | 7.3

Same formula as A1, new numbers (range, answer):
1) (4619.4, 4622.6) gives 7.11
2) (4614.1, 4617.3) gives 7.19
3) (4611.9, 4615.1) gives 7.73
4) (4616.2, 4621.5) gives 7.07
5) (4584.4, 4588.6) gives 7.34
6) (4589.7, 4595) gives 6.7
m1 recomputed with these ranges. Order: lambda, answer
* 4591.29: 6.786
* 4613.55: 7.777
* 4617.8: 7.026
